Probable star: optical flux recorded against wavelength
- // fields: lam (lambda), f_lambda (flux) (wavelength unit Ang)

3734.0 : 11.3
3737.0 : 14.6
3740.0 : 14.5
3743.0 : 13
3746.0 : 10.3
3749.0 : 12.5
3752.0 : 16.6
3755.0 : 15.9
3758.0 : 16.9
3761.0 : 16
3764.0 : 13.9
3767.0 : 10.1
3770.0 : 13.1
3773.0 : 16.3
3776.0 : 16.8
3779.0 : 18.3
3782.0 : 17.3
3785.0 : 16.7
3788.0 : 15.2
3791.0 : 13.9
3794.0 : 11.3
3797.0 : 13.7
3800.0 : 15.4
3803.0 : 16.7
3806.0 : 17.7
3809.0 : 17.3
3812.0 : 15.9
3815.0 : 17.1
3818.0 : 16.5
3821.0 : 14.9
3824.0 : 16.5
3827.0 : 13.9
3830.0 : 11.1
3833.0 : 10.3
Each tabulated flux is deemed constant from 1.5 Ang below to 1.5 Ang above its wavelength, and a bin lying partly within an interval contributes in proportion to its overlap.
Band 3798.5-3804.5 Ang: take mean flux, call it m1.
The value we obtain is 16.1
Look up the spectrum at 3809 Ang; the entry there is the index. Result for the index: 17.3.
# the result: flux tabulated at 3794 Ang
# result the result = 11.3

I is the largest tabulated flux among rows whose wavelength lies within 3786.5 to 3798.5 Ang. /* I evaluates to 15.2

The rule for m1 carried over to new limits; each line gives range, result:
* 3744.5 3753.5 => 13.1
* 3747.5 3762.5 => 15.6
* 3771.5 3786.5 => 17.1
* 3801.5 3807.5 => 17.2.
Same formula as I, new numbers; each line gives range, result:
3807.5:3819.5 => 17.3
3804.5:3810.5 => 17.7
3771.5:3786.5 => 18.3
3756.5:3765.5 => 16.9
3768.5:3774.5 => 16.3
